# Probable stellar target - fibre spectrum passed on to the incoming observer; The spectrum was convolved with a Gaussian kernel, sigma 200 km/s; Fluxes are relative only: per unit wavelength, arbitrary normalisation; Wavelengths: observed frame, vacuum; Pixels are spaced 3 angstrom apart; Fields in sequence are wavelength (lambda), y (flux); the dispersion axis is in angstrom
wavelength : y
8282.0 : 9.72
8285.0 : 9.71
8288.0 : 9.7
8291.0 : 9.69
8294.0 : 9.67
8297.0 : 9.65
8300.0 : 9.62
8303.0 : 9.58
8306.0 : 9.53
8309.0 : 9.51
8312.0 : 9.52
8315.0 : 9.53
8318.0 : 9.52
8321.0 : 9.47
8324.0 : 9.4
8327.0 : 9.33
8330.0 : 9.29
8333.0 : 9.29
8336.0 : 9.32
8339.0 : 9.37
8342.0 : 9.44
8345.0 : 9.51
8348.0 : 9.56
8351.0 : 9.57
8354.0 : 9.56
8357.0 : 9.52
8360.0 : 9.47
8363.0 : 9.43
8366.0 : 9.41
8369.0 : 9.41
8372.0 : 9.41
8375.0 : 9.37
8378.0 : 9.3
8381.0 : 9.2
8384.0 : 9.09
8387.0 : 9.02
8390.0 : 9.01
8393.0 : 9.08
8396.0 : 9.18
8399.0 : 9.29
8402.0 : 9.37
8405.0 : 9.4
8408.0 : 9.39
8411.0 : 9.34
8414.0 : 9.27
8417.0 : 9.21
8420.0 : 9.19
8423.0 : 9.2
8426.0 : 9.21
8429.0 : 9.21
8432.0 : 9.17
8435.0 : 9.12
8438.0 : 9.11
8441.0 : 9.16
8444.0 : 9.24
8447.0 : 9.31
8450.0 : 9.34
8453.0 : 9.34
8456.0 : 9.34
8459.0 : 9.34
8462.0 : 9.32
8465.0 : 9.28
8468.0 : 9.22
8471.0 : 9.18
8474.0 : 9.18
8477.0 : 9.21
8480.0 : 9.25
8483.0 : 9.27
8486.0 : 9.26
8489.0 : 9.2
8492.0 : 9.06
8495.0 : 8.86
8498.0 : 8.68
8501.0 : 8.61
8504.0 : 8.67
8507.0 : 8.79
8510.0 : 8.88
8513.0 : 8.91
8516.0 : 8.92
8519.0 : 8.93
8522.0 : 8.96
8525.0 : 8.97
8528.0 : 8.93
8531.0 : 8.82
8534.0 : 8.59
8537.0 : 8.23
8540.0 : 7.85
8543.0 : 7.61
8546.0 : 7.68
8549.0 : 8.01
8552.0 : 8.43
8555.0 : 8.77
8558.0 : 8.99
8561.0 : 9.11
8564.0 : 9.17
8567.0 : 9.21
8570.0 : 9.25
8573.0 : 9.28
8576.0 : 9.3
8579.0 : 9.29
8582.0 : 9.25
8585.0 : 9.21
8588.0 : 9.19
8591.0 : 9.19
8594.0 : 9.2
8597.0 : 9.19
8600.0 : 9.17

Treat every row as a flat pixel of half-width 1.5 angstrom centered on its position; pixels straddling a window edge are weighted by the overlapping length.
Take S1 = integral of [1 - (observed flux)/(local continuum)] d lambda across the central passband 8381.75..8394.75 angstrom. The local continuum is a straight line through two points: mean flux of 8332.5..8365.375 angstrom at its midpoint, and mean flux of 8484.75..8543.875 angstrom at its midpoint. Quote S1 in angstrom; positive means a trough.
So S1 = 0.3 angstrom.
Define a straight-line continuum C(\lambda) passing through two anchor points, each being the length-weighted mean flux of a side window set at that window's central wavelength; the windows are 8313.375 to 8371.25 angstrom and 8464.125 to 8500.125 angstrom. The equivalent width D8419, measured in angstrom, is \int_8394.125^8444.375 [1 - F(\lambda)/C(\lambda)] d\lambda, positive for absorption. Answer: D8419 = 0.2 angstrom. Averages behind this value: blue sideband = 9.44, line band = 9.24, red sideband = 9.13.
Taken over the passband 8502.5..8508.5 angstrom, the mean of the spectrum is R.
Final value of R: 8.73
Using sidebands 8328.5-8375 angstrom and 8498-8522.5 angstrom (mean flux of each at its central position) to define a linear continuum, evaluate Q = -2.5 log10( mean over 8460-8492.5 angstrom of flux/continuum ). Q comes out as -0.03 mag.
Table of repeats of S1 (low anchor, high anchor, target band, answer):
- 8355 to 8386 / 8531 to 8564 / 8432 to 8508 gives -2.79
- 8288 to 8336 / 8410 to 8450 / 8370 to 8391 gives 0.29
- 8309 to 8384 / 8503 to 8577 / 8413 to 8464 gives -0.84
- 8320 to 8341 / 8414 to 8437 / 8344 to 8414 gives -0.53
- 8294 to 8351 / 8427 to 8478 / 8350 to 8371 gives -0.16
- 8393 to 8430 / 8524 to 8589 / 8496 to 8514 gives 0.39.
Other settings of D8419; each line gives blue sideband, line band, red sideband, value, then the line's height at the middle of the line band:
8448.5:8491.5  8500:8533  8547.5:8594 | 1.12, 9.16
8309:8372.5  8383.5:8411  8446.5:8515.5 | 0.27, 9.31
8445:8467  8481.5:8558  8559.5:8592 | 4.85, 9.27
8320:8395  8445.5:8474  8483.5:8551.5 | -1.22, 8.91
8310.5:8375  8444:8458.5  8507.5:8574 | -0.46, 9.04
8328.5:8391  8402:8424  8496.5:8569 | -0.35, 9.15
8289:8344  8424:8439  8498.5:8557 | -0.31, 8.98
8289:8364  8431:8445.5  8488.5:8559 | -0.25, 9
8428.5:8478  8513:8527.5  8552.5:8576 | 0.34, 9.15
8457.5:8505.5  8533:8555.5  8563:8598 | 2.63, 9.18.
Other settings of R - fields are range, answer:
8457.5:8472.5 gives 9.27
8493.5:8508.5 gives 8.72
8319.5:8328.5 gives 9.4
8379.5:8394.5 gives 9.08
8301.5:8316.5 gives 9.53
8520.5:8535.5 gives 8.85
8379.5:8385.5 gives 9.14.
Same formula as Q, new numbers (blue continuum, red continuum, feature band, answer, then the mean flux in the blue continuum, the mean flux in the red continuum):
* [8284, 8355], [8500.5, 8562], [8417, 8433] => -0.017 mag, 9.51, 8.6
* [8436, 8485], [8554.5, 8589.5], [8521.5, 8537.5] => 0.053 mag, 9.25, 9.18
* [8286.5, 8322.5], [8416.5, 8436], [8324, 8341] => 0.019 mag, 9.58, 9.19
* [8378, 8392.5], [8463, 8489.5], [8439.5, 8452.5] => -0.009 mag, 9.1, 9.23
